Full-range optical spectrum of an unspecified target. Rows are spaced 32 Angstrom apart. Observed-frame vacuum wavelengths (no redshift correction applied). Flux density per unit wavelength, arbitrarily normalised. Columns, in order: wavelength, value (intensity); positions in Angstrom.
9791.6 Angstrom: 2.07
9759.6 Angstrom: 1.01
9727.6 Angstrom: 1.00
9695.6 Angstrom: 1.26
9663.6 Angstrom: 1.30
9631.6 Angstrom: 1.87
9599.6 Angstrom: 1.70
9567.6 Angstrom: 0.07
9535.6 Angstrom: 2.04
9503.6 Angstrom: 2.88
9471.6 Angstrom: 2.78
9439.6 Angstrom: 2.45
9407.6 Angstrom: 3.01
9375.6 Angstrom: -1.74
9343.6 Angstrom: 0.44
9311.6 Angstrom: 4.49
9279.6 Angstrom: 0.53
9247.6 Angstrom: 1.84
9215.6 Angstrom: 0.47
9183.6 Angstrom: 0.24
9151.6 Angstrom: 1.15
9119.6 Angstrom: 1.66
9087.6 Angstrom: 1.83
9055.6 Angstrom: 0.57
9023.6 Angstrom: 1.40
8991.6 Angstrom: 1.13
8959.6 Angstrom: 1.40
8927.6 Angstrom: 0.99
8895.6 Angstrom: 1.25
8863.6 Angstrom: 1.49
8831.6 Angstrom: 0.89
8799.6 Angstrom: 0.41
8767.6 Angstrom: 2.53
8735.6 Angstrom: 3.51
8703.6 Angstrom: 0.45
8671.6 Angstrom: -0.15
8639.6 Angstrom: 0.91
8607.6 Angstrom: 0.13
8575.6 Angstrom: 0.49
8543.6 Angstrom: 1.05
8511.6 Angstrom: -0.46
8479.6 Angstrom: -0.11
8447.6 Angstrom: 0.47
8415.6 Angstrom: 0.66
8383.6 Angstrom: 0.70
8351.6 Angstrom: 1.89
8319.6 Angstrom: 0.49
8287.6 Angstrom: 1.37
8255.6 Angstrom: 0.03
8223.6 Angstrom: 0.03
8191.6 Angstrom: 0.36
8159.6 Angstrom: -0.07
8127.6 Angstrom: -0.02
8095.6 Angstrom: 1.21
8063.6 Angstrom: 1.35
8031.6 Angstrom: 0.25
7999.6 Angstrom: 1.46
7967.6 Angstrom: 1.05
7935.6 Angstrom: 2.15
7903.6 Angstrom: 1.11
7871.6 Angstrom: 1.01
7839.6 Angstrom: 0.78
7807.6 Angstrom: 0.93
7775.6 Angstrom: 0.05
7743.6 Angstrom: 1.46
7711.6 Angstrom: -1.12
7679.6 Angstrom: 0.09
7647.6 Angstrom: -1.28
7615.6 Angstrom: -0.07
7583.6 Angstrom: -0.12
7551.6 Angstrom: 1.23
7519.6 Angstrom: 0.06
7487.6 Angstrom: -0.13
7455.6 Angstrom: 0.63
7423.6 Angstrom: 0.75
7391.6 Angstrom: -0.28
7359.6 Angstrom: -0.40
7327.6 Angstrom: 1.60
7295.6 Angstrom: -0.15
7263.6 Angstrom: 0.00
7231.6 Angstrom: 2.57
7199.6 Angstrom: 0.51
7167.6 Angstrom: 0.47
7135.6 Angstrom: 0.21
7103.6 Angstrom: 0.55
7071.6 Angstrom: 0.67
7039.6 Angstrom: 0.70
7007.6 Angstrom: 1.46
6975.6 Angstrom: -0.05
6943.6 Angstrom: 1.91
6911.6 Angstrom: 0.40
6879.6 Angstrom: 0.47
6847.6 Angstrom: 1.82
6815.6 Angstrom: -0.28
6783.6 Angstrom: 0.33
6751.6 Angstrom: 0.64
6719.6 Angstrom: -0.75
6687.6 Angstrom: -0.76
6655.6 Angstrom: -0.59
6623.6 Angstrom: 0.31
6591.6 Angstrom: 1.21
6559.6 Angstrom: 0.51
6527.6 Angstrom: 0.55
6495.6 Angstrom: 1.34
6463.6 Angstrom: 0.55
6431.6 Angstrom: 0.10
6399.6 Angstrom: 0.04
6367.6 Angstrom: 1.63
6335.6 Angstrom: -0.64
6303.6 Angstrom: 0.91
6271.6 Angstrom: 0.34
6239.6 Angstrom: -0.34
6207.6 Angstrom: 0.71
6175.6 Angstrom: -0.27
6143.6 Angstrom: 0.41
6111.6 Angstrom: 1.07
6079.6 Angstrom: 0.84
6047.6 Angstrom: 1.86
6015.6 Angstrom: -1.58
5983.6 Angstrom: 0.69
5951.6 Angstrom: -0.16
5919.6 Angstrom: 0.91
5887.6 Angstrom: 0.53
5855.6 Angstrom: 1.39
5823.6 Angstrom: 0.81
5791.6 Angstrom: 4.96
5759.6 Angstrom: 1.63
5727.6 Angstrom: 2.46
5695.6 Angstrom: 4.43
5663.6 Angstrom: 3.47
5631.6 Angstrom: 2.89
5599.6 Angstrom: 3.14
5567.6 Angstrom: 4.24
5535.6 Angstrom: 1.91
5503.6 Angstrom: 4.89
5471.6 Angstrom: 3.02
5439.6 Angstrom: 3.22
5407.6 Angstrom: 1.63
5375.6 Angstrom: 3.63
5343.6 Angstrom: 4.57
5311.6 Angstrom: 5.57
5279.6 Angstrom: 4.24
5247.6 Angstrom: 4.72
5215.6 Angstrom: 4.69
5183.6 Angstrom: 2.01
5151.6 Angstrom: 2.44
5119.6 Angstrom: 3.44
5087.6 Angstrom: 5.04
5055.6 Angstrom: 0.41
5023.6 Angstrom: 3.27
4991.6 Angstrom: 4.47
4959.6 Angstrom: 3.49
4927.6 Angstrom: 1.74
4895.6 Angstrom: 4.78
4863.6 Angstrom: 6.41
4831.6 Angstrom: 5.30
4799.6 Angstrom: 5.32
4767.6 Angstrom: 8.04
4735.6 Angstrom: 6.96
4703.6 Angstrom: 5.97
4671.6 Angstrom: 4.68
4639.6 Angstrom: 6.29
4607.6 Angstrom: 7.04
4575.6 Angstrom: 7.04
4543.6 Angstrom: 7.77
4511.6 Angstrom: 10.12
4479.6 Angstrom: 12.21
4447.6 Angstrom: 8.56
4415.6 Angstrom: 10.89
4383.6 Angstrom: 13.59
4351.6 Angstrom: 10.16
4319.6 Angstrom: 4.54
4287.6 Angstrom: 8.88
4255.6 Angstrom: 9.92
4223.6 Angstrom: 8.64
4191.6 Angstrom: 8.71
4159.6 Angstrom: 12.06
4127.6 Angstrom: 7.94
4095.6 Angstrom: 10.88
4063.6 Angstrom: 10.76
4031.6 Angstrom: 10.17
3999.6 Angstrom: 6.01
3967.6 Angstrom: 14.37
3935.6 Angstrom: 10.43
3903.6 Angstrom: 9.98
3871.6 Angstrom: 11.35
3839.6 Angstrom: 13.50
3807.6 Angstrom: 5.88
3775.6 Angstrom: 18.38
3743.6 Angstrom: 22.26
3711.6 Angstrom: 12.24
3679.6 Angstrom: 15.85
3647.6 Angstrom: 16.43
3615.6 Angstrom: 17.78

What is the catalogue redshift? 0.33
